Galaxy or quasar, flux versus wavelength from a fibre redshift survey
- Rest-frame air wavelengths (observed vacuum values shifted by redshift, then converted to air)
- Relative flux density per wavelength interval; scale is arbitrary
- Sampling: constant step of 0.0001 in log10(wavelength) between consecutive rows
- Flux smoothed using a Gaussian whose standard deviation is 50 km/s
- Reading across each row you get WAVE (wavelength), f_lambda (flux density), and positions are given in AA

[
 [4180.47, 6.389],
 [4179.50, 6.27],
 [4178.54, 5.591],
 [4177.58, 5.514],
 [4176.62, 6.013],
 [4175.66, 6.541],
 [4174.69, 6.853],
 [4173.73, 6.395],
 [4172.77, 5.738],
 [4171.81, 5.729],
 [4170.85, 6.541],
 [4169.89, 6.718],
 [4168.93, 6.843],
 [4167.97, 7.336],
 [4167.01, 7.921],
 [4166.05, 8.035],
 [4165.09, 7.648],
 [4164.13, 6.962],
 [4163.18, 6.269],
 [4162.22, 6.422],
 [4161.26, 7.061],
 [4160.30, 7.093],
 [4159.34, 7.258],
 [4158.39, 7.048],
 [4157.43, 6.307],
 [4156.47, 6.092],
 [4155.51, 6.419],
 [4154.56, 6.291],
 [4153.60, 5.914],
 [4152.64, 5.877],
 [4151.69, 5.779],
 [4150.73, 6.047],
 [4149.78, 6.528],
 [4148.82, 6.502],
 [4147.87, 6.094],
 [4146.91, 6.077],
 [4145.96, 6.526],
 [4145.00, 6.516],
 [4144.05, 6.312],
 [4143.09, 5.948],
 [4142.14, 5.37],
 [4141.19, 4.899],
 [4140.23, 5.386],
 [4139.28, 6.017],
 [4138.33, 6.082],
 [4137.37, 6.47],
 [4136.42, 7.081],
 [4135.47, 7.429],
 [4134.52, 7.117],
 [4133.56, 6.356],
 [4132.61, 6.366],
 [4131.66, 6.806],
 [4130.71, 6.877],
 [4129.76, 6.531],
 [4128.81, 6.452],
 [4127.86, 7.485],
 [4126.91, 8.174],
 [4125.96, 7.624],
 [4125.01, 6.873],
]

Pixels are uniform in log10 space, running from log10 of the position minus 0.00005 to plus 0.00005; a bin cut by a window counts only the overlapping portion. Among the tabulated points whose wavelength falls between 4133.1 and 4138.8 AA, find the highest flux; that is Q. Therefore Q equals 7.429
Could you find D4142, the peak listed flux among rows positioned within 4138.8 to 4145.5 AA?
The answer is 6.516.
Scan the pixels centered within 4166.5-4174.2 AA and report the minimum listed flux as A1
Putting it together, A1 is 5.729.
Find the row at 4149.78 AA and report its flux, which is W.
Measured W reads 6.528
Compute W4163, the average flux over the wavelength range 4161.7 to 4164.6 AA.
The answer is 6.57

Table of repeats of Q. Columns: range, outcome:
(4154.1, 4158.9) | 7.048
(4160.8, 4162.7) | 7.061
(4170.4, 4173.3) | 6.541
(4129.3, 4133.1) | 6.877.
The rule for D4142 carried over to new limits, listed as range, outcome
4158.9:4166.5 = 8.035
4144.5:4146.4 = 6.526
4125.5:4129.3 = 8.174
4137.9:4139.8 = 6.082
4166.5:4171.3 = 7.921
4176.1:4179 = 6.013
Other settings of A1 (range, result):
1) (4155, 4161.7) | 6.092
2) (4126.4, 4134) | 6.356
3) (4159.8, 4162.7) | 6.422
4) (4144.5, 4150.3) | 6.077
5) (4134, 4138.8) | 6.082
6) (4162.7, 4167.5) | 6.269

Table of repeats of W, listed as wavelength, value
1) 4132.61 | 6.366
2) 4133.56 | 6.356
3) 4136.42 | 7.081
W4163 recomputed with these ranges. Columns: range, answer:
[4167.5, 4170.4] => 6.96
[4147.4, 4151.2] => 6.3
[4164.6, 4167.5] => 7.86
